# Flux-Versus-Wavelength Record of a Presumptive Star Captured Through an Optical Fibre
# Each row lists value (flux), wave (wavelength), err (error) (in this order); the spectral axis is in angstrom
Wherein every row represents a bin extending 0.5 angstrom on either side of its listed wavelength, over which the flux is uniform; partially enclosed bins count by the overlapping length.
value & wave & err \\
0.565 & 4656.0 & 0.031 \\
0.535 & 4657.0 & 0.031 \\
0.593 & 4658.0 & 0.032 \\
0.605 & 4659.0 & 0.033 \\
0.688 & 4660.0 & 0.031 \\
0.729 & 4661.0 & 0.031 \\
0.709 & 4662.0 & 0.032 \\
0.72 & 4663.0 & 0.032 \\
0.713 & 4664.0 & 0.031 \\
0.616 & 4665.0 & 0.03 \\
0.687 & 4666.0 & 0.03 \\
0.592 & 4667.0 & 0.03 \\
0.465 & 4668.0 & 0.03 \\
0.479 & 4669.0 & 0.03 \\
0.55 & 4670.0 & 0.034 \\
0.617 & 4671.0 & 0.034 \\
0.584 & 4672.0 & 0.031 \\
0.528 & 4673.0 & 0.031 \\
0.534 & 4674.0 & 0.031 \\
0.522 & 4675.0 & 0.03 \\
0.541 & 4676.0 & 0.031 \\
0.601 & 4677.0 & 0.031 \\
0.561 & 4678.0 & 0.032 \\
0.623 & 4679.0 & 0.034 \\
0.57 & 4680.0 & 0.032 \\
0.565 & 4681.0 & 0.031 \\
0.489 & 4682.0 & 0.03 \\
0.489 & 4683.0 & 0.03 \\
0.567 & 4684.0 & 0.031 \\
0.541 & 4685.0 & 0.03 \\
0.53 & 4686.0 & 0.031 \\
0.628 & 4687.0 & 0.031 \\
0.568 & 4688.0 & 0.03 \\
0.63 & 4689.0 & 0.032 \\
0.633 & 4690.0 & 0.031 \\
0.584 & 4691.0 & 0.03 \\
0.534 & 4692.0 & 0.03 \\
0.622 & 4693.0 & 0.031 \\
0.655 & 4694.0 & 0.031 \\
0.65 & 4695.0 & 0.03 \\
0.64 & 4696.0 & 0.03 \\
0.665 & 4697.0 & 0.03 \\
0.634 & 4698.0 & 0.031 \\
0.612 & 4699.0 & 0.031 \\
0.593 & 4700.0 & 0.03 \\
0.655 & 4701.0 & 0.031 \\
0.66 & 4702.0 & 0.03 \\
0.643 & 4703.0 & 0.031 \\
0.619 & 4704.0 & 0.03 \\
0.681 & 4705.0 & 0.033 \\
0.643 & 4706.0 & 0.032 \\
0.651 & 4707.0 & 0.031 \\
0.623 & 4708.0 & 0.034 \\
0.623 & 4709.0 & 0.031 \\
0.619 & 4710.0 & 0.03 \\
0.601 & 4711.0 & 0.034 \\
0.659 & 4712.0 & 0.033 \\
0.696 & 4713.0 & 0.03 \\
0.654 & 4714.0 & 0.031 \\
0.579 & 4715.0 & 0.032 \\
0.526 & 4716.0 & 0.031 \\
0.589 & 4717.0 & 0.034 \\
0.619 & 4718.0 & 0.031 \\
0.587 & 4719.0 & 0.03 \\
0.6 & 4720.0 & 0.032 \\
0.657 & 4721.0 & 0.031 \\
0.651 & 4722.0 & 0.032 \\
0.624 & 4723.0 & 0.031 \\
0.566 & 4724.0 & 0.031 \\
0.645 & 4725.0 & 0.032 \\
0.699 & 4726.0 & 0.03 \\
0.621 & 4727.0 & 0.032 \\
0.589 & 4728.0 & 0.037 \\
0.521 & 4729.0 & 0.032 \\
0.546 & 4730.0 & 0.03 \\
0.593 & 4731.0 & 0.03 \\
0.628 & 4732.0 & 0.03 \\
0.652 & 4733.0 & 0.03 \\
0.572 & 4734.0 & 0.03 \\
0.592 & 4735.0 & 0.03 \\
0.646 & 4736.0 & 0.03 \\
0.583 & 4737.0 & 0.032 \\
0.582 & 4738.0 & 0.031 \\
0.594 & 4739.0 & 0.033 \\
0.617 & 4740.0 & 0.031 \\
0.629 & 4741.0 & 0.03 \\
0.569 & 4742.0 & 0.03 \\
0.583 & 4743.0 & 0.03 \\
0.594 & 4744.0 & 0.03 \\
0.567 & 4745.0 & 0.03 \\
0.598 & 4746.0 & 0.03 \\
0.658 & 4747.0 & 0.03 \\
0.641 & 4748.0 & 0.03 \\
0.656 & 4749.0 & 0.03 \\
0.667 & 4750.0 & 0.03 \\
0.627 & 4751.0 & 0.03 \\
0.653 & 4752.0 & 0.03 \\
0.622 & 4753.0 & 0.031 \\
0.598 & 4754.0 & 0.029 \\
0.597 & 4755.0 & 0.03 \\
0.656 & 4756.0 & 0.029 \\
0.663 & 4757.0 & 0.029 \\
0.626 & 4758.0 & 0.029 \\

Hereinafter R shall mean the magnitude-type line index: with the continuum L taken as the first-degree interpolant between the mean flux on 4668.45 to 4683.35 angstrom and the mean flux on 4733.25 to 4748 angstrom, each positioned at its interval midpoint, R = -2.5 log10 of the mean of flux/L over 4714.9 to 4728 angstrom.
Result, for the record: -0.05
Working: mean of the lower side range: 0.551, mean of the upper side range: 0.601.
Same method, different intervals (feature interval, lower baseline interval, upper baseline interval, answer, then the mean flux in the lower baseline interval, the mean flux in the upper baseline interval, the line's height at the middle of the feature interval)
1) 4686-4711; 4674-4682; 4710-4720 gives -0.06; 0.562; 0.612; 0.59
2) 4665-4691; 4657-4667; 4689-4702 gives 0.14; 0.662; 0.625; 0.644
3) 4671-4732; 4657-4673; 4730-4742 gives 0.01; 0.617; 0.604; 0.61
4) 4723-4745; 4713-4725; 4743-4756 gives 0.03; 0.61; 0.623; 0.616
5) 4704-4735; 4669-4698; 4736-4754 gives -0.03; 0.579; 0.615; 0.6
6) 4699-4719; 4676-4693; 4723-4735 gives -0.07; 0.57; 0.603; 0.588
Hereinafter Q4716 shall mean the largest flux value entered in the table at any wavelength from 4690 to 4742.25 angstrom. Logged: 0.699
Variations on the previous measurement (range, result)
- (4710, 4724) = 0.696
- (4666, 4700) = 0.687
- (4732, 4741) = 0.652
